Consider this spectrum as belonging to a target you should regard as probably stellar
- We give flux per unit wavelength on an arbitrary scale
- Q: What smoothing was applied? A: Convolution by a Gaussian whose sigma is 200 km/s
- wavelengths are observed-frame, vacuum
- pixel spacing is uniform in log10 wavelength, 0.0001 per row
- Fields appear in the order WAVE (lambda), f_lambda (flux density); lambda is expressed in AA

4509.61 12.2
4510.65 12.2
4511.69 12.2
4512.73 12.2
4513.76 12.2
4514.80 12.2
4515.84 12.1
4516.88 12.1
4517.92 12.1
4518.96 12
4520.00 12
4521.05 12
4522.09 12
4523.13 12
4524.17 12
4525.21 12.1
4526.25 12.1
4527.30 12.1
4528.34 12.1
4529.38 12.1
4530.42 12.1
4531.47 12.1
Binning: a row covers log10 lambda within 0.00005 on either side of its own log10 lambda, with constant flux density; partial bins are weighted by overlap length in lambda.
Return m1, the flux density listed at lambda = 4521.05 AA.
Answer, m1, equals 12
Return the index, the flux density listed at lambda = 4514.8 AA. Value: 12.2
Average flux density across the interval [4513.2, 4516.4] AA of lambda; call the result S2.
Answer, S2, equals 12.2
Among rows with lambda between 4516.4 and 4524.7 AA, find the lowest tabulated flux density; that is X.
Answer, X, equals 12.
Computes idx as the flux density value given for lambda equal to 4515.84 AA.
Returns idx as 12.1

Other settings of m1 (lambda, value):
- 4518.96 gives 12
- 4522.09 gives 12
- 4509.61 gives 12.2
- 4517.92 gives 12.1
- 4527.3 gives 12.1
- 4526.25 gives 12.1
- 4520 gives 12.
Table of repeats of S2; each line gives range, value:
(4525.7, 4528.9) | 12.1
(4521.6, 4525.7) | 12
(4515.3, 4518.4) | 12.1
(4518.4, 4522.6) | 12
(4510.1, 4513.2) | 12.2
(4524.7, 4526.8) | 12.1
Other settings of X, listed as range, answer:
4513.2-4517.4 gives 12.1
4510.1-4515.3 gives 12.2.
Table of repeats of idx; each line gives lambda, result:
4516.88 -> 12.1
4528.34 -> 12.1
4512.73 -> 12.2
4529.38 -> 12.1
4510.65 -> 12.2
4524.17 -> 12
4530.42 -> 12.1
